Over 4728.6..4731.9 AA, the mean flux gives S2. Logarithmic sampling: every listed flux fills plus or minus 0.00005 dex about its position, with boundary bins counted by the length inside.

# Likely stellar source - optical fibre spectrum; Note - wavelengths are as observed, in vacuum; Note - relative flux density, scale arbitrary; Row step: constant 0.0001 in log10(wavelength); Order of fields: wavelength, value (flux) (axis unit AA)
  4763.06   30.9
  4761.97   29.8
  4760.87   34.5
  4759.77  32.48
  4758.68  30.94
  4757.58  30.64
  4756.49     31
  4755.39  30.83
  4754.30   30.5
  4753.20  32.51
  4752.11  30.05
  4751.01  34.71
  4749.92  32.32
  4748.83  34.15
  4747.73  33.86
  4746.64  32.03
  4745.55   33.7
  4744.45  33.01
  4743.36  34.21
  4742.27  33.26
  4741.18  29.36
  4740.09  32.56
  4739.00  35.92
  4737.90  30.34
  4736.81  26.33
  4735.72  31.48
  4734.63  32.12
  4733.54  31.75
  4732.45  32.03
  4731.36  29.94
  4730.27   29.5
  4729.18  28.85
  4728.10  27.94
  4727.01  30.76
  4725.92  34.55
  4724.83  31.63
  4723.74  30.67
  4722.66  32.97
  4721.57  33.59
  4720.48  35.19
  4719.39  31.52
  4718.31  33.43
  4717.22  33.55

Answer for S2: 29.5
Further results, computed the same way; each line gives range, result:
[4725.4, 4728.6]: 31.1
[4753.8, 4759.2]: 30.8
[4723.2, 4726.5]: 32.3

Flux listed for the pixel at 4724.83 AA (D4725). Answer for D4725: 31.63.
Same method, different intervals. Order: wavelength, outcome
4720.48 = 35.19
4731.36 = 29.94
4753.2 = 32.51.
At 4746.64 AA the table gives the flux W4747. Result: 32.03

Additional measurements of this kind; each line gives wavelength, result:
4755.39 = 30.83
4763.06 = 30.9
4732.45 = 32.03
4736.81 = 26.33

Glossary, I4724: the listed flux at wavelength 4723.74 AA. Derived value 30.67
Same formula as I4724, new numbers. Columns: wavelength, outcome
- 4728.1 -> 27.94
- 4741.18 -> 29.36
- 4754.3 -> 30.5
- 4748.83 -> 34.15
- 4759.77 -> 32.48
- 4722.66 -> 32.97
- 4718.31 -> 33.43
